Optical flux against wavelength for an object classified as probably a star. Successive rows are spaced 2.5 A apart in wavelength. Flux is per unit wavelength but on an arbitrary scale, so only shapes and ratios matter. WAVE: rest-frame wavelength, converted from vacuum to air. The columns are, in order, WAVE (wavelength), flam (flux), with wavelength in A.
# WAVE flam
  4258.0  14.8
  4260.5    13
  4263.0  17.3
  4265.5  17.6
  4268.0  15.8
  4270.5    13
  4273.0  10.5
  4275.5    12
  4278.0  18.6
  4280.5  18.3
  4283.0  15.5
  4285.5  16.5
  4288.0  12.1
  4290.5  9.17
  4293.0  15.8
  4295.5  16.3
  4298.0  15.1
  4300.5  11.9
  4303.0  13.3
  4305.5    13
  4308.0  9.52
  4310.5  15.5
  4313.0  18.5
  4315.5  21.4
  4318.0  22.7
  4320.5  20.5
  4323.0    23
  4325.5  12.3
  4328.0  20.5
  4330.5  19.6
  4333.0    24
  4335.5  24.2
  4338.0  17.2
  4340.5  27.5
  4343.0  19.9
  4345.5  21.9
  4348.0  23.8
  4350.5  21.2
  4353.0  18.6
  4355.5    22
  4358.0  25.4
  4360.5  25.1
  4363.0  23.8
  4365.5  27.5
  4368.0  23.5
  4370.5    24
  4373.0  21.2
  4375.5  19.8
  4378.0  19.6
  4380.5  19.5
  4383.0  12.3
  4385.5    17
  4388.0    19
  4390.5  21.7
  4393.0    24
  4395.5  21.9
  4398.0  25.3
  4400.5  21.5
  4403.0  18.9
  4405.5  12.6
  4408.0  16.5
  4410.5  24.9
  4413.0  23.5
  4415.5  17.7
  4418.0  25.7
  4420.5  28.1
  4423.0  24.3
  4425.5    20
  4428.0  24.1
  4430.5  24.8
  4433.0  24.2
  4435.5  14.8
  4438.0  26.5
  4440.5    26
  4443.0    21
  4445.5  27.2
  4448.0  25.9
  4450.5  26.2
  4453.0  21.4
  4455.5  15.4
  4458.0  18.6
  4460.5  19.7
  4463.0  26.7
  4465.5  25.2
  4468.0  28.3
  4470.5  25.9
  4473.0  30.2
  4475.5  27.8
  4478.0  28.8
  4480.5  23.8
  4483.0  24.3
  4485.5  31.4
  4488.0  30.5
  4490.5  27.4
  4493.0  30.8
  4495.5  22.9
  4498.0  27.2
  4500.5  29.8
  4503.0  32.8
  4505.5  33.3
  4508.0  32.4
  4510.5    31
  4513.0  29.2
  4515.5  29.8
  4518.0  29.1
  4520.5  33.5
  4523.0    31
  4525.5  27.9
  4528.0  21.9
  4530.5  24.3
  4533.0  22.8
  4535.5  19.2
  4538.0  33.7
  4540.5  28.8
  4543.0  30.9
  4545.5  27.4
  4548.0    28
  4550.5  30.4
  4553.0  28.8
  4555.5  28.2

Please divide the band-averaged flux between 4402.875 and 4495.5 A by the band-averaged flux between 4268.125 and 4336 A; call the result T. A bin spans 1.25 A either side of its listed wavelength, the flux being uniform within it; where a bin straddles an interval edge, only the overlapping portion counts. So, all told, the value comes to 1.5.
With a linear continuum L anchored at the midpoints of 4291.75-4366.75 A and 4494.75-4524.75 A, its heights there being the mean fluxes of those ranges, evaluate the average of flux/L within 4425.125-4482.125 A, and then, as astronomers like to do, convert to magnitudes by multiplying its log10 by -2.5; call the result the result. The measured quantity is 0.12 mag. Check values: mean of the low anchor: 19.7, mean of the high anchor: 30.2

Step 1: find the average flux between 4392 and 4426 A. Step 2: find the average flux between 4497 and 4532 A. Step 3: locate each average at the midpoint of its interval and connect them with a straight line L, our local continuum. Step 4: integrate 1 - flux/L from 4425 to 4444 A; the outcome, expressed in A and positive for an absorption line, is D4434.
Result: 0.7 A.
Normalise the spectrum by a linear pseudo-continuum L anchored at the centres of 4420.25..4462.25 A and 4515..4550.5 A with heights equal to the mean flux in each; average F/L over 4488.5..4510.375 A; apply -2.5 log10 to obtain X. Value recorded -0.14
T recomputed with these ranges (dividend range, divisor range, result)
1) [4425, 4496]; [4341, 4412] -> 1.17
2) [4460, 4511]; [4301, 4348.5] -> 1.47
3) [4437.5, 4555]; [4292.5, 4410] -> 1.37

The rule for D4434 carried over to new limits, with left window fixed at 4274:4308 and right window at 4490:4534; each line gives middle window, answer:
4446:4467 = 2.1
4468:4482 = -0.5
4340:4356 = -3.5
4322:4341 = -4.3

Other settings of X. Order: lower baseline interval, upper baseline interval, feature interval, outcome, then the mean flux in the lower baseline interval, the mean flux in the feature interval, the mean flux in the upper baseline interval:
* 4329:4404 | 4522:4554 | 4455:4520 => -0.08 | 21.7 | 27.6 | 27.3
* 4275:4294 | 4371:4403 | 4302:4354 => -0.13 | 14.8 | 19.5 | 20.3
